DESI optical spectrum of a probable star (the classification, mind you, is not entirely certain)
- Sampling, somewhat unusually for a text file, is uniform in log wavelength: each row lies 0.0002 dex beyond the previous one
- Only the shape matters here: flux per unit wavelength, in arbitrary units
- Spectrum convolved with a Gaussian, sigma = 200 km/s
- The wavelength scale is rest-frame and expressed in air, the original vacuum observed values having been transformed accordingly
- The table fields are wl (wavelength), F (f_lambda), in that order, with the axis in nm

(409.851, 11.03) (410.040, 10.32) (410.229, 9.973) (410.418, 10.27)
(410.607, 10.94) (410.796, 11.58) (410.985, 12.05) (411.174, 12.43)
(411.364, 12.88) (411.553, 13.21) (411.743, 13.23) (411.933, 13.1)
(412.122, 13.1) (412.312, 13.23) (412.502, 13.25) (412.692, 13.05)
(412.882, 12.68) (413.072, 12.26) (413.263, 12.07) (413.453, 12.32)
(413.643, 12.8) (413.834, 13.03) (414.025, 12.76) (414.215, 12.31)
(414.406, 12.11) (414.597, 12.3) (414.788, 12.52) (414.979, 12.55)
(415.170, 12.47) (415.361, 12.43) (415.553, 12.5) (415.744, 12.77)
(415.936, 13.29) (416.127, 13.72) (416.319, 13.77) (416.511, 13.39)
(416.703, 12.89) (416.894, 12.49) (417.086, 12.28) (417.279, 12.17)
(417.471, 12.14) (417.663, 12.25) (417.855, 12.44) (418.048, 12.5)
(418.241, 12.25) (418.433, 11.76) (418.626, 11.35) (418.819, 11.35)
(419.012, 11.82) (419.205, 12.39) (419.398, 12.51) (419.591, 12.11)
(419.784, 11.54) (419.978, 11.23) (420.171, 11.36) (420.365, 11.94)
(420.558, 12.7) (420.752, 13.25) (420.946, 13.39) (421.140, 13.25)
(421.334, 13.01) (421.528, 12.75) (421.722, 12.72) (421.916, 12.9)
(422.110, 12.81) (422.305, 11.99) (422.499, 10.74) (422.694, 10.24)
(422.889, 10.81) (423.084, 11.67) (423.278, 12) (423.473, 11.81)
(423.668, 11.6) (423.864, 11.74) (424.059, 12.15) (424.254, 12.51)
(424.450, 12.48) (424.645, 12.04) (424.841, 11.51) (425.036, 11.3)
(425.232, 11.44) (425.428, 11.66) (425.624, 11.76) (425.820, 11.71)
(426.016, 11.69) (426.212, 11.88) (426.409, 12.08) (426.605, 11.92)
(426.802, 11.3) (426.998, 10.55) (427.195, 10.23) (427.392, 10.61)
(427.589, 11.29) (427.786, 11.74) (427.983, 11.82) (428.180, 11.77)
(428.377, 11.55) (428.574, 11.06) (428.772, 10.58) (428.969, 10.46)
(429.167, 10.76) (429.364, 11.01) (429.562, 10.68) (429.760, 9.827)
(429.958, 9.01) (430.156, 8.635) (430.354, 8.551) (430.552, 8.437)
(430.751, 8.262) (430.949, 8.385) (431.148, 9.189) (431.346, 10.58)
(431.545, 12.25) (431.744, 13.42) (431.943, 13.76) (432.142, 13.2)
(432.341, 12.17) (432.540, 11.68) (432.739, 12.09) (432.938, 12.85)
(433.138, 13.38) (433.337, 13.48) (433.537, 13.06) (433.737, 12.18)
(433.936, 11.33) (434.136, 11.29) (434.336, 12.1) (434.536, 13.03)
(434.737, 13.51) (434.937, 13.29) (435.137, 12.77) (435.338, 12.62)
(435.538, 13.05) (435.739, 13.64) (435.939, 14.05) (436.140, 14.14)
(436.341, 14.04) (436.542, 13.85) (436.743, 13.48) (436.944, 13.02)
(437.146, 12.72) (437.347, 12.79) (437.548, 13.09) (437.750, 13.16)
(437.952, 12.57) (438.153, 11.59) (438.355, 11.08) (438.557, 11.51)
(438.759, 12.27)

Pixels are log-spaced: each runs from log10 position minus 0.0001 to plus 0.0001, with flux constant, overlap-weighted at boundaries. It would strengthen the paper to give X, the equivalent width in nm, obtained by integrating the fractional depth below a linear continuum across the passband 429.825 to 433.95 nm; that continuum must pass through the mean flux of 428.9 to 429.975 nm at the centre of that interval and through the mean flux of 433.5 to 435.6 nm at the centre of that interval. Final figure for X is 0.09 nm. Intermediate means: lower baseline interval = 10.4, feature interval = 11.2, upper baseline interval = 12.5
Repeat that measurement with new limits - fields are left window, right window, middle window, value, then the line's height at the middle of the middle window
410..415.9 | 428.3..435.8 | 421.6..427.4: 0.08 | 11.8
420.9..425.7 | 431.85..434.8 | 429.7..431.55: 0.49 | 12.4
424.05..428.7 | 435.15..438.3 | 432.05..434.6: 0.04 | 12.6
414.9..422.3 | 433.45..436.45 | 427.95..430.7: 0.55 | 12.8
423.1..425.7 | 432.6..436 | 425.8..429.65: 0.29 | 12.2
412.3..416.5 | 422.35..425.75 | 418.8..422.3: -0.11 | 12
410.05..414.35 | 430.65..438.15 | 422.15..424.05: 0.15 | 12.4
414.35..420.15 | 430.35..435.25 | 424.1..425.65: 0.03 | 12.1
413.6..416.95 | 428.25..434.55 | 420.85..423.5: -0.01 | 12.1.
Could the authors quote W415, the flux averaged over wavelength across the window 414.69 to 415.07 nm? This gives 12.5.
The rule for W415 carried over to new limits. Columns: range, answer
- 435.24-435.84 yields 13.1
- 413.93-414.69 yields 12.4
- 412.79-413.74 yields 12.4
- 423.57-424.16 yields 11.8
